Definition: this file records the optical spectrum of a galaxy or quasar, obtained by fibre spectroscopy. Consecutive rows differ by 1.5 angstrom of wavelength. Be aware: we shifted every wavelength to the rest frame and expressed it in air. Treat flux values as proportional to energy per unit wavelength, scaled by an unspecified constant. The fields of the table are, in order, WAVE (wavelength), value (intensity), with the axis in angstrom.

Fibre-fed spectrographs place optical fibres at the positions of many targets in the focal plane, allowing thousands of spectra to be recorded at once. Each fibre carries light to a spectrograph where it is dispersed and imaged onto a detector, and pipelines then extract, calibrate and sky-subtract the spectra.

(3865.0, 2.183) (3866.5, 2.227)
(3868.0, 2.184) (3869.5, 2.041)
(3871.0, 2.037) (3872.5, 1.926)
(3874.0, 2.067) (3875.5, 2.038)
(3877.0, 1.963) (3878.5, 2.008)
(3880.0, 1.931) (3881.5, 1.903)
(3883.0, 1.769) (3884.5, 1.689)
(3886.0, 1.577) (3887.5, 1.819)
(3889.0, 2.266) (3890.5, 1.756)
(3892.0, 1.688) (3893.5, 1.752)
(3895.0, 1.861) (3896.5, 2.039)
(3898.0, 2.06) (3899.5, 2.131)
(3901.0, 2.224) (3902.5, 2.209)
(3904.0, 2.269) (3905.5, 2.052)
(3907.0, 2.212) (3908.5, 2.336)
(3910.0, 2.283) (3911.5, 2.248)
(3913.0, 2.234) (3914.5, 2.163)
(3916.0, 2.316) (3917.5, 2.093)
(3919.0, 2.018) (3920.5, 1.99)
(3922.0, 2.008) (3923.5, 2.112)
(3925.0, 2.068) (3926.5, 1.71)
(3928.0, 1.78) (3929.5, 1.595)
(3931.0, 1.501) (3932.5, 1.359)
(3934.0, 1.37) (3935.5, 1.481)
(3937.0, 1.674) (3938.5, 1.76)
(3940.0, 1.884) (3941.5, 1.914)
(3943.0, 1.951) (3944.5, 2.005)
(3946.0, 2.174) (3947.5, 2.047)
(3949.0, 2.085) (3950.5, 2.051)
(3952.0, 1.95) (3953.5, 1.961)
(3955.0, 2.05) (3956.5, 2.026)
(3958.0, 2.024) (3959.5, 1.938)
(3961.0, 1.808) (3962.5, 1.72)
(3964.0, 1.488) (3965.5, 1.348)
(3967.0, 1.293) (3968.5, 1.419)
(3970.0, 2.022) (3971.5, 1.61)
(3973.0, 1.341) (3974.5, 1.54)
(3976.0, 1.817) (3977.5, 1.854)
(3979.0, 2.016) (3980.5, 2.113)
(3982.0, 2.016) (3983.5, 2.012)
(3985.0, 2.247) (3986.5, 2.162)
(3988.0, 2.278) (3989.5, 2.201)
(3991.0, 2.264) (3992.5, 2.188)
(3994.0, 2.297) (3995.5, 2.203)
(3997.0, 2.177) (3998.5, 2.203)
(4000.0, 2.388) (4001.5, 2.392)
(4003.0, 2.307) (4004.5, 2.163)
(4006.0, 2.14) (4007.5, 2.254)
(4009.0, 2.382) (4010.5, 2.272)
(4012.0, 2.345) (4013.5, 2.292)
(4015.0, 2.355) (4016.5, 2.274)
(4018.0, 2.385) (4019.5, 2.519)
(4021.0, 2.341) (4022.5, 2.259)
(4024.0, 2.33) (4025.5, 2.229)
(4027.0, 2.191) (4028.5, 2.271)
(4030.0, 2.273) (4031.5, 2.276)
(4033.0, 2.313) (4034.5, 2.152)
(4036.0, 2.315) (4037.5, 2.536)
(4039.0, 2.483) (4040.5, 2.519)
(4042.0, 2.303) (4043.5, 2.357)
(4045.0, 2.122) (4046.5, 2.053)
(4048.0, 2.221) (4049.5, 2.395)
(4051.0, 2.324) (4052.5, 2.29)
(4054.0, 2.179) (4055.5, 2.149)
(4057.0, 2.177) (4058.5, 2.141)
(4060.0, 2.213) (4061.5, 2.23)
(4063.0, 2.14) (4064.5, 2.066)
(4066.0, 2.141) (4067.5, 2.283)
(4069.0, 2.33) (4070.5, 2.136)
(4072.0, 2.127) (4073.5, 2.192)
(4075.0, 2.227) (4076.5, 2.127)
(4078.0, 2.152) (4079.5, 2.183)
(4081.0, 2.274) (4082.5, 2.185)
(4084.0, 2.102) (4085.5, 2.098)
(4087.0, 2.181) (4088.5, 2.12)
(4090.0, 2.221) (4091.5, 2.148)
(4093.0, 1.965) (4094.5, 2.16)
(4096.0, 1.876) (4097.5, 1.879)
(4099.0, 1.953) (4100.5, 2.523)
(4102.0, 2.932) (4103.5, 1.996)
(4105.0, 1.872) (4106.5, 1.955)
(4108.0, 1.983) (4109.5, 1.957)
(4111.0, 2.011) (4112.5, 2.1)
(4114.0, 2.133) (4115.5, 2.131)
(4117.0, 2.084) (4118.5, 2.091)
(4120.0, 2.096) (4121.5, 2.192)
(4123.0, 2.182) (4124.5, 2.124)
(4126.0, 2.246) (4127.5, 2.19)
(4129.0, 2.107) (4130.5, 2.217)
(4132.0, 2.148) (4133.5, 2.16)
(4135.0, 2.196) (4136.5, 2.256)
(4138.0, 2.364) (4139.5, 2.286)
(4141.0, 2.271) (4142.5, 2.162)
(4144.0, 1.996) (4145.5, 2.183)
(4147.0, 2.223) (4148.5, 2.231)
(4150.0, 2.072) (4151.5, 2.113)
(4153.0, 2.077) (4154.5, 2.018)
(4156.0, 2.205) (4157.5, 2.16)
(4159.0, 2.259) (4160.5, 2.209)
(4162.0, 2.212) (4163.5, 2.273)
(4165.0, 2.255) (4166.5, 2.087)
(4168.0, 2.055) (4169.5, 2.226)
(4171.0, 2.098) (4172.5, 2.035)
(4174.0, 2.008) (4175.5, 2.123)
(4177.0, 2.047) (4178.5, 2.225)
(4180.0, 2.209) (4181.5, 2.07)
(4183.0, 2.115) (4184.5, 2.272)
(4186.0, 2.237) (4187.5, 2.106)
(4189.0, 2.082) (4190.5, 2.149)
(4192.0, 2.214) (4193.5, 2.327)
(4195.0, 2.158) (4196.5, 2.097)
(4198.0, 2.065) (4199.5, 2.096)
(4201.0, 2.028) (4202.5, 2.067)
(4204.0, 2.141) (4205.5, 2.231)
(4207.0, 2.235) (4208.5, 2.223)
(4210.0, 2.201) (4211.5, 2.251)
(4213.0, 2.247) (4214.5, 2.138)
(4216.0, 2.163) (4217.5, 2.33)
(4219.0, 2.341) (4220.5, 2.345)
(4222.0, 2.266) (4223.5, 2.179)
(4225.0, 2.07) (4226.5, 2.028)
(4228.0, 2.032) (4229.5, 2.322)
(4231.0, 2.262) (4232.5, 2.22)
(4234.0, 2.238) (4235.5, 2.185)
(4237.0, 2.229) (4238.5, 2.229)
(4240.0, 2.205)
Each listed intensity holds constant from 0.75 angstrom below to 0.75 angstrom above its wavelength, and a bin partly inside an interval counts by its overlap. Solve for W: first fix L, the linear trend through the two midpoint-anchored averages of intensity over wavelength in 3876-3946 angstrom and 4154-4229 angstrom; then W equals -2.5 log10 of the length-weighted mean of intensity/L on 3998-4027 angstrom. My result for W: -0.14 mag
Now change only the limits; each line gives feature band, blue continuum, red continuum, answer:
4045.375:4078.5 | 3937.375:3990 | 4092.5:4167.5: -0.08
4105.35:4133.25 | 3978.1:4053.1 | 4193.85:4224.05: 0.06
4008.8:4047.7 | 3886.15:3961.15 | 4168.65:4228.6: -0.14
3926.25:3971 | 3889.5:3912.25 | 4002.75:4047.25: 0.21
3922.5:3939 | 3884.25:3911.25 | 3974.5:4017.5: 0.23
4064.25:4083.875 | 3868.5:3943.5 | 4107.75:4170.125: -0.05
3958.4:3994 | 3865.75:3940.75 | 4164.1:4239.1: 0.08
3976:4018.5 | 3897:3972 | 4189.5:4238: -0.12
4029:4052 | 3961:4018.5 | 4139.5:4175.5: -0.12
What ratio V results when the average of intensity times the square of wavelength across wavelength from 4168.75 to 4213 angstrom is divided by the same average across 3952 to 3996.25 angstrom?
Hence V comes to 1.25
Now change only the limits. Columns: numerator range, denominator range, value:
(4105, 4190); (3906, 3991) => 1.24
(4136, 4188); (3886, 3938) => 1.25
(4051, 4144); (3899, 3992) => 1.20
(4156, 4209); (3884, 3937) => 1.27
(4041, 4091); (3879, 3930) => 1.19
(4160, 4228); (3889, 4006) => 1.24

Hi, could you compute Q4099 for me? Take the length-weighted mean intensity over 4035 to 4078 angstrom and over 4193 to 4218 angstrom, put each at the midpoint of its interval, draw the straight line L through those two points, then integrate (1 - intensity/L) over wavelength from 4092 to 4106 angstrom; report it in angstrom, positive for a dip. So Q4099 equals 0.60 angstrom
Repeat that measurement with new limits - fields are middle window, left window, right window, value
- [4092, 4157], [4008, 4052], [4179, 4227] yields 2.9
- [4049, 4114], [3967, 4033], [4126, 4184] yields 0.0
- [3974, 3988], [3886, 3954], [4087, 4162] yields 0.1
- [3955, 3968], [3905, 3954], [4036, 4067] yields 2.0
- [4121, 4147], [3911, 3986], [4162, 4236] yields -1.3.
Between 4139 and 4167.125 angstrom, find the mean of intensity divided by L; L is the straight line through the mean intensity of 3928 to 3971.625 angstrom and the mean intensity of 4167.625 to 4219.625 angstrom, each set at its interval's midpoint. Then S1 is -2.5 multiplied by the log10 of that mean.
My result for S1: -0.04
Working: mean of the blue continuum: 1.78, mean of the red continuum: 2.16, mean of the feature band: 2.17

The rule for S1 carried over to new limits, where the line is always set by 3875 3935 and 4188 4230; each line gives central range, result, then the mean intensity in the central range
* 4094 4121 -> 0.00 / 2.1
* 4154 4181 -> 0.00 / 2.15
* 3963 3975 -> 0.31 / 1.51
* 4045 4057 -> -0.08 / 2.22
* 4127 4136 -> -0.03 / 2.17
